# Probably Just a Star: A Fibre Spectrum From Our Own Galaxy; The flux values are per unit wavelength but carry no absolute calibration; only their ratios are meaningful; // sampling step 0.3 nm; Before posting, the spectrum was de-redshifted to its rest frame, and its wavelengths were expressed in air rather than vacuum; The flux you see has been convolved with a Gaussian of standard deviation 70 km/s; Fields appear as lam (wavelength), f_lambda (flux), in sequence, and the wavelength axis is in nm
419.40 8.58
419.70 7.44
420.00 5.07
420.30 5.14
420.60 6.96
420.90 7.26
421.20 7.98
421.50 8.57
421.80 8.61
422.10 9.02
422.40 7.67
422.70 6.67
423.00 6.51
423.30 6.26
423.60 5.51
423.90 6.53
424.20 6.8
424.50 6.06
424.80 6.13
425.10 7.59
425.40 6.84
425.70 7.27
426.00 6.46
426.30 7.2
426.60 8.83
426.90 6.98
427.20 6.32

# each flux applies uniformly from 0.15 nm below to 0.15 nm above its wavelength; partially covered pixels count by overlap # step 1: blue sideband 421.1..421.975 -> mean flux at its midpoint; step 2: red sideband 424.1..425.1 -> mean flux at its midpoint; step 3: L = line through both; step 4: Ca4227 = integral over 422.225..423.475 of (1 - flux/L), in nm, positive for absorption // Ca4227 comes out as 0.134 nm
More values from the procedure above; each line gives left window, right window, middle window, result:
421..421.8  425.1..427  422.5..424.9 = 0.45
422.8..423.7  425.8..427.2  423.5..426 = 0.02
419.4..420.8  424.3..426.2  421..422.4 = -0.40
